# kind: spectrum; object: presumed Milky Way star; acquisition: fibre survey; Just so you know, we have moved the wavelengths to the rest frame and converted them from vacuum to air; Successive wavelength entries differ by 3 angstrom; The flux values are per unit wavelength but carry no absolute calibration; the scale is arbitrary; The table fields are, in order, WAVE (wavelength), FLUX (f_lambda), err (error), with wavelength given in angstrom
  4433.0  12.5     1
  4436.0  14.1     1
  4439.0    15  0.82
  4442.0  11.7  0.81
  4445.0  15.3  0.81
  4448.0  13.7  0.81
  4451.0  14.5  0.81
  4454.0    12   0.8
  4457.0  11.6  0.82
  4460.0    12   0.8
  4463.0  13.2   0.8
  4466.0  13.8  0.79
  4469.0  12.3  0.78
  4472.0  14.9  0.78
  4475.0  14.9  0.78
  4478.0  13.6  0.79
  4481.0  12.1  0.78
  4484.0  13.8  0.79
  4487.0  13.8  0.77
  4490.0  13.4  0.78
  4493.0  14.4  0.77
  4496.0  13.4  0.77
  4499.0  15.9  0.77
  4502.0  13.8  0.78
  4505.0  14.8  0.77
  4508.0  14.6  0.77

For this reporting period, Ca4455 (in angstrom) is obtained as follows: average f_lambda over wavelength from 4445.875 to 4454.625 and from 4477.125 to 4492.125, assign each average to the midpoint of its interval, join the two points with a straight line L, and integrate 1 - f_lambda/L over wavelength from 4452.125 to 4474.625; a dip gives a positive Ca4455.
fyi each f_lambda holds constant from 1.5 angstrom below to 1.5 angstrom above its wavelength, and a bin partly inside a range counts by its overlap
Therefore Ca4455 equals 1.0 angstrom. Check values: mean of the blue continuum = 13.7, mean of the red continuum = 13.4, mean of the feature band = 13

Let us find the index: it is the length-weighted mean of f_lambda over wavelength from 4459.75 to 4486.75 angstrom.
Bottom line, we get 13.5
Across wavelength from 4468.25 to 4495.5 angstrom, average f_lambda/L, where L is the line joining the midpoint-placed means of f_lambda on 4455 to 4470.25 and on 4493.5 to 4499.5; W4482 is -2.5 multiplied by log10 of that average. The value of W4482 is -0.01 mag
